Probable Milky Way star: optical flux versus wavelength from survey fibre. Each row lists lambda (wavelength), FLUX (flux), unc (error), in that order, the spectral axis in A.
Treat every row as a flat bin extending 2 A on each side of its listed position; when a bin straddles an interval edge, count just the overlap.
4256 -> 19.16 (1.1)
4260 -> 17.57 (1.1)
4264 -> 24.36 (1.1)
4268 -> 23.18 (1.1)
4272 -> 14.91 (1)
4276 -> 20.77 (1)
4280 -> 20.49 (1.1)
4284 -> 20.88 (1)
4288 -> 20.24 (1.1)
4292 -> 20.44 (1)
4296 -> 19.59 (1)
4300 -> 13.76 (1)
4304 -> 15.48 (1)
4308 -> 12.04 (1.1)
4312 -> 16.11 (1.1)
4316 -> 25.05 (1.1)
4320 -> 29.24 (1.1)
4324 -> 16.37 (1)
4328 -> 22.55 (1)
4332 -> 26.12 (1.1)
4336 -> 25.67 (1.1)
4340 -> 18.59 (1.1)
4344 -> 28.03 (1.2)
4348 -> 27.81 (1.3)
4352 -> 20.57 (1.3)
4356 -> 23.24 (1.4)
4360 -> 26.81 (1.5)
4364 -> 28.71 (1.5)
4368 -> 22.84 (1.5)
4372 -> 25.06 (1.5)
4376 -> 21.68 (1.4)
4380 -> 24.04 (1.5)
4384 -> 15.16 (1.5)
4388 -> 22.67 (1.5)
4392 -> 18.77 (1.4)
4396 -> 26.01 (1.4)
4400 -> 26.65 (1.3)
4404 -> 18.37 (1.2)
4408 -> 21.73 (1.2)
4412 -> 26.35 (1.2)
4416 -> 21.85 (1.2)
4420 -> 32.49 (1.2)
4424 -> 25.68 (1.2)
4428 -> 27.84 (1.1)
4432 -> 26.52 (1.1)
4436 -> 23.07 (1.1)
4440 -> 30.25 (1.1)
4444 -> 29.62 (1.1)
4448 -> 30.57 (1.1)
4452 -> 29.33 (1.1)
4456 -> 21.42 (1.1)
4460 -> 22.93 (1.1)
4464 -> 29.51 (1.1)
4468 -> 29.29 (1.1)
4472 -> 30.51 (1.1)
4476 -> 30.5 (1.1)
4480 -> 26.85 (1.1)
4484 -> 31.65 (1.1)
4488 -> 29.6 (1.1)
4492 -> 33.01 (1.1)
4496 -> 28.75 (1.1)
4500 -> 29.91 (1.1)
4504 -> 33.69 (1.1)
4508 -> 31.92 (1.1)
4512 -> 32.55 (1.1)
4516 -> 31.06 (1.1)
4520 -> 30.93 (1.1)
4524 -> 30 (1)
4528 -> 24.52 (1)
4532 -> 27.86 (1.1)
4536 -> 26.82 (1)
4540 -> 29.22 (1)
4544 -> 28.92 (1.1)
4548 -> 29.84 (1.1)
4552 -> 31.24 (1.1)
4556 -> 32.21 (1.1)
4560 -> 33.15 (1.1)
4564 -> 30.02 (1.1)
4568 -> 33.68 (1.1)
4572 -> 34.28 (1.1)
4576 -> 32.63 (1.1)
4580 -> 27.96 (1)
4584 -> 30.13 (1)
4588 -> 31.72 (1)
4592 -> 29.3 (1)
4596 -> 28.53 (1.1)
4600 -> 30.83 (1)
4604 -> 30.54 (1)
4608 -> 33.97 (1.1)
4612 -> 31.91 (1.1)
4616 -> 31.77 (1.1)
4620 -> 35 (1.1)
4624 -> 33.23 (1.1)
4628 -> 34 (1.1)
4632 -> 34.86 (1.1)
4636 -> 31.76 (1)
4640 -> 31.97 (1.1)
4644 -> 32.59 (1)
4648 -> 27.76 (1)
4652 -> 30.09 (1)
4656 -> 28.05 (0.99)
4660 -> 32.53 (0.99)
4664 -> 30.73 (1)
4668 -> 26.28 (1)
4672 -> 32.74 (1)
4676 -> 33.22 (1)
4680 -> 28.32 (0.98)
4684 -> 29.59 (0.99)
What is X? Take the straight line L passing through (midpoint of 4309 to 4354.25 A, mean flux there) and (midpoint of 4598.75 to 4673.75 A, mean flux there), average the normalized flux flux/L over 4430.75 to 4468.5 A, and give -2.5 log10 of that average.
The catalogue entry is -0.03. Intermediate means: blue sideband 23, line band 27.2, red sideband 31.6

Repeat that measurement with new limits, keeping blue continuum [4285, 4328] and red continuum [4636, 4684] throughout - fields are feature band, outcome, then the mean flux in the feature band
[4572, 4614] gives -0.098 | 30.9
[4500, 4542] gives -0.154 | 29.9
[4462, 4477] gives -0.226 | 29.9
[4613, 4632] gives -0.151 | 33.6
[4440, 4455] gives -0.237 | 29.3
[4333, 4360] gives -0.192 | 24.3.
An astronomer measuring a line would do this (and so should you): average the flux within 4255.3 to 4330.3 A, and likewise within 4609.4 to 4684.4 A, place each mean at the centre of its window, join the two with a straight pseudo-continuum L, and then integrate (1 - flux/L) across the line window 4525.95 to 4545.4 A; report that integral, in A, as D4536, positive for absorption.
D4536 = 0.2 A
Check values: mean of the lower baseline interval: 19.6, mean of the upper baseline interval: 31.4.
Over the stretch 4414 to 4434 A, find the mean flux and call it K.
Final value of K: 26.9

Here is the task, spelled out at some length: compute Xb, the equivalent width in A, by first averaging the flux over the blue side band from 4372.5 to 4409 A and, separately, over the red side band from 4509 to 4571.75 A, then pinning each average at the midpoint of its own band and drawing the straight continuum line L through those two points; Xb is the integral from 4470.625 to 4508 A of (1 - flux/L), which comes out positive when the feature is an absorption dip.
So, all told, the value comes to -4.3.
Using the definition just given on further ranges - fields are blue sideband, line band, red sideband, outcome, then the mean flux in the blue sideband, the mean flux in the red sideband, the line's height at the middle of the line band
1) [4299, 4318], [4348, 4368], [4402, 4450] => -4.1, 16.6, 26.2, 20.7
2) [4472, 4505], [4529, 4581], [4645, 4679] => -0.4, 30.4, 30.2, 30.3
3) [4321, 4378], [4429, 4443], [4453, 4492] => 0.1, 24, 28.3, 27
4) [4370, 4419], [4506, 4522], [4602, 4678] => -2.7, 22.6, 31.7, 27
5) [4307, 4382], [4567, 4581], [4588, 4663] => -1.1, 23.3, 31.6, 30.1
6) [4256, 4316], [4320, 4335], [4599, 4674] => -1.9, 18.8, 31.6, 20.3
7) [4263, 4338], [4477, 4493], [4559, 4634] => -1.5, 20.3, 32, 27.6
